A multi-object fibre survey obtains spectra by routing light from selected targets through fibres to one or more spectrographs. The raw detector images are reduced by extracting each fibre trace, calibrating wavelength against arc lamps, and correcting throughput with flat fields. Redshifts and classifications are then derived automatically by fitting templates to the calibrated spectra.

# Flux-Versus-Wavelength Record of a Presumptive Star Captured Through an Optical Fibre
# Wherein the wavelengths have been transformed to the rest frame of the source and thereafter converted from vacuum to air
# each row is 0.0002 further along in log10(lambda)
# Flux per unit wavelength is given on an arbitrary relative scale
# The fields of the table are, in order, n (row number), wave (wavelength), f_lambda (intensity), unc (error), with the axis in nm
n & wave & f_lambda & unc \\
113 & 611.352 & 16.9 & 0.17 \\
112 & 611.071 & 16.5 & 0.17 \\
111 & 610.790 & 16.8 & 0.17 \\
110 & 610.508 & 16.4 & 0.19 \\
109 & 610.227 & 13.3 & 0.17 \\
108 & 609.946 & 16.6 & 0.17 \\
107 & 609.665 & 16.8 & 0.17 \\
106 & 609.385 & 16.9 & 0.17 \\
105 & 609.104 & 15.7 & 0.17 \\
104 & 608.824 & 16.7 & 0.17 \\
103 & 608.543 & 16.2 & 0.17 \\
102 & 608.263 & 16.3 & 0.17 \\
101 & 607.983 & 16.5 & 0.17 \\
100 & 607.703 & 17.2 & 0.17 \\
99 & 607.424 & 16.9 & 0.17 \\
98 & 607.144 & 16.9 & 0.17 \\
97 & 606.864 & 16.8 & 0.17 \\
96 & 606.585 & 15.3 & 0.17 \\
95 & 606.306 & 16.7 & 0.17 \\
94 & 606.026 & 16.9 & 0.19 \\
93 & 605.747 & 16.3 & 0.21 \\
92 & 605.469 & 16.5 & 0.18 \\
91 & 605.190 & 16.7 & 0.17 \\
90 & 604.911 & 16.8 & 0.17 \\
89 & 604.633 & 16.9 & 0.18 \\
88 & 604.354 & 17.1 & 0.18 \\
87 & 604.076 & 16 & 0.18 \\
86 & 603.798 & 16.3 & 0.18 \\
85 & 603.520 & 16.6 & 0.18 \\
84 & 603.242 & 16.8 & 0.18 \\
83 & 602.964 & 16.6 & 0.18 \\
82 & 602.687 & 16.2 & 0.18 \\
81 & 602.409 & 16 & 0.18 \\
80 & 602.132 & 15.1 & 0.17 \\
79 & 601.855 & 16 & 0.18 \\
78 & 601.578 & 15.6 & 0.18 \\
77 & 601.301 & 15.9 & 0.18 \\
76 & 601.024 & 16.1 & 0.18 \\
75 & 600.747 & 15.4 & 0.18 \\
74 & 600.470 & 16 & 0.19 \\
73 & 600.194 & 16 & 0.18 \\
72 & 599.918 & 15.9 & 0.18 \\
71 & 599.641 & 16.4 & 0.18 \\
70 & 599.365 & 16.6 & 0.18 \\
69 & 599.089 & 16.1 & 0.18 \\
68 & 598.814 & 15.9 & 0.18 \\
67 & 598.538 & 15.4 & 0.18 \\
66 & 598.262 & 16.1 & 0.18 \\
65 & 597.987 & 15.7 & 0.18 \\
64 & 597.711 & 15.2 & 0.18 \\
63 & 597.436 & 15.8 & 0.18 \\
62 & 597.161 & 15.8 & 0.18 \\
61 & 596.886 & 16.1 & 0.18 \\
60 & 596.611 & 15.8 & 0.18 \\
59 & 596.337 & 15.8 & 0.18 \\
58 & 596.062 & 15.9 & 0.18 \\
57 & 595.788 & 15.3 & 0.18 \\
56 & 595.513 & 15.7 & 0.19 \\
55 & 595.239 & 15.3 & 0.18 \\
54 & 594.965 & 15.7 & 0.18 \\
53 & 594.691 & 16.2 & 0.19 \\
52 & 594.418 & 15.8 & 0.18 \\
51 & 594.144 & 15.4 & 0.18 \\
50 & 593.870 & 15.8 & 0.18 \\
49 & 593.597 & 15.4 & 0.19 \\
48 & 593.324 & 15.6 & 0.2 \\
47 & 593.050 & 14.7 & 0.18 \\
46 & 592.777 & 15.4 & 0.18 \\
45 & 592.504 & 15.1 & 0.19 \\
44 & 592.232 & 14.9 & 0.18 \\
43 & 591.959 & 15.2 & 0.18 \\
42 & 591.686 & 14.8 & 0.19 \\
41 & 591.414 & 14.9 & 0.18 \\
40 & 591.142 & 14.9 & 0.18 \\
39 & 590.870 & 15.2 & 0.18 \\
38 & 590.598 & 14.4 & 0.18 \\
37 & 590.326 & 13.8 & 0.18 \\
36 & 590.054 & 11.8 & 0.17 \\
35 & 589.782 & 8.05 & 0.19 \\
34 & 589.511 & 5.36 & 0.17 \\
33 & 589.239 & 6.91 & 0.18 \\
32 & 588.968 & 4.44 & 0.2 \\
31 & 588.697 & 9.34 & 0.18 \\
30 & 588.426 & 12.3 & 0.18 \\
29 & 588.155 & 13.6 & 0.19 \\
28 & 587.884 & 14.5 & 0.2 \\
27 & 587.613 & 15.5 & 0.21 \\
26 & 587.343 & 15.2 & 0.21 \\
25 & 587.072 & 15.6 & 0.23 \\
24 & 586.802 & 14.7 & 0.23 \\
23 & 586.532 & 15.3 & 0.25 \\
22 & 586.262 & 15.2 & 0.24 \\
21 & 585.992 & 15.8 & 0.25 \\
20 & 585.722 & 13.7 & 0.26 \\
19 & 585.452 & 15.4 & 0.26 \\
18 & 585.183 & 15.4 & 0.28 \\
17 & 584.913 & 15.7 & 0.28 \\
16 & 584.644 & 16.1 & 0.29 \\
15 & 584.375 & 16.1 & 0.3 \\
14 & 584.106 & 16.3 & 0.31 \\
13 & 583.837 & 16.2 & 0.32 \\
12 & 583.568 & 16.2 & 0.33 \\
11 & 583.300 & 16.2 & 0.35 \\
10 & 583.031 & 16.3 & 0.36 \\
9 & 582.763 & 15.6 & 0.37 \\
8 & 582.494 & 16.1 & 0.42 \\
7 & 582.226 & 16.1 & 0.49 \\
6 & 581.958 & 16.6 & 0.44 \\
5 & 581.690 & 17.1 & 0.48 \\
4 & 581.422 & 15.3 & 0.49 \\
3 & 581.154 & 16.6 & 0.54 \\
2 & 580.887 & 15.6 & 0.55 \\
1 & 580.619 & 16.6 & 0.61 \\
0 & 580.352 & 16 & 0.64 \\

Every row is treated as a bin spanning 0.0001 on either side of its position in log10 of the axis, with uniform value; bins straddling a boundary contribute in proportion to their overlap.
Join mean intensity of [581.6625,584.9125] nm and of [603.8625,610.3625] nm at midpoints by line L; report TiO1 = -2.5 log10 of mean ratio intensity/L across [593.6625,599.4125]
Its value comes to 0.038 mag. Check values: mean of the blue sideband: 16.2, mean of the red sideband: 16.4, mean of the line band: 15.8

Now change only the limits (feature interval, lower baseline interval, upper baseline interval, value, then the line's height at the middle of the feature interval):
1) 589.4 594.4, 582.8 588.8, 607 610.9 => 0.10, 15.4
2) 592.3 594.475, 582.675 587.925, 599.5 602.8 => 0.02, 15.7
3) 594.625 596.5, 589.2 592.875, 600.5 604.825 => -0.10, 14.3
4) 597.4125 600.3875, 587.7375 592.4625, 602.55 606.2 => -0.07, 14.9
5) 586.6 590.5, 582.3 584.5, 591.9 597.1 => 0.34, 15.9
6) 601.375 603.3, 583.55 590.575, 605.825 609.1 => -0.02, 15.7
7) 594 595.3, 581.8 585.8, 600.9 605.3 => 0.03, 16.1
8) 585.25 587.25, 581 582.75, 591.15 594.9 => 0.05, 15.9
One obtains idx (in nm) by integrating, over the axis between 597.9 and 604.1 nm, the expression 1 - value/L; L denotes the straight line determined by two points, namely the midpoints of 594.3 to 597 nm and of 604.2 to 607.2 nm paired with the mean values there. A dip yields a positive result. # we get 0.07 nm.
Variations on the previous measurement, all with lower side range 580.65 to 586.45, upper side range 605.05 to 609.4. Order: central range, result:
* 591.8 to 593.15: 0.089 nm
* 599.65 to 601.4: 0.045 nm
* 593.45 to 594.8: 0.039 nm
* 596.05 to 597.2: 0.025 nm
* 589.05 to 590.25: 0.590 nm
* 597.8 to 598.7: 0.032 nm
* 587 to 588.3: 0.095 nm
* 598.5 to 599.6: 0.014 nm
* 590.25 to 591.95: 0.143 nm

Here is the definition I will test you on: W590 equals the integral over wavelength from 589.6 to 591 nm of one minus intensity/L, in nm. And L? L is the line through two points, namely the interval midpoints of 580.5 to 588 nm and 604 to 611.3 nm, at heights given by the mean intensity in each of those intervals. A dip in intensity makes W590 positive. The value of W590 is 0.311 nm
